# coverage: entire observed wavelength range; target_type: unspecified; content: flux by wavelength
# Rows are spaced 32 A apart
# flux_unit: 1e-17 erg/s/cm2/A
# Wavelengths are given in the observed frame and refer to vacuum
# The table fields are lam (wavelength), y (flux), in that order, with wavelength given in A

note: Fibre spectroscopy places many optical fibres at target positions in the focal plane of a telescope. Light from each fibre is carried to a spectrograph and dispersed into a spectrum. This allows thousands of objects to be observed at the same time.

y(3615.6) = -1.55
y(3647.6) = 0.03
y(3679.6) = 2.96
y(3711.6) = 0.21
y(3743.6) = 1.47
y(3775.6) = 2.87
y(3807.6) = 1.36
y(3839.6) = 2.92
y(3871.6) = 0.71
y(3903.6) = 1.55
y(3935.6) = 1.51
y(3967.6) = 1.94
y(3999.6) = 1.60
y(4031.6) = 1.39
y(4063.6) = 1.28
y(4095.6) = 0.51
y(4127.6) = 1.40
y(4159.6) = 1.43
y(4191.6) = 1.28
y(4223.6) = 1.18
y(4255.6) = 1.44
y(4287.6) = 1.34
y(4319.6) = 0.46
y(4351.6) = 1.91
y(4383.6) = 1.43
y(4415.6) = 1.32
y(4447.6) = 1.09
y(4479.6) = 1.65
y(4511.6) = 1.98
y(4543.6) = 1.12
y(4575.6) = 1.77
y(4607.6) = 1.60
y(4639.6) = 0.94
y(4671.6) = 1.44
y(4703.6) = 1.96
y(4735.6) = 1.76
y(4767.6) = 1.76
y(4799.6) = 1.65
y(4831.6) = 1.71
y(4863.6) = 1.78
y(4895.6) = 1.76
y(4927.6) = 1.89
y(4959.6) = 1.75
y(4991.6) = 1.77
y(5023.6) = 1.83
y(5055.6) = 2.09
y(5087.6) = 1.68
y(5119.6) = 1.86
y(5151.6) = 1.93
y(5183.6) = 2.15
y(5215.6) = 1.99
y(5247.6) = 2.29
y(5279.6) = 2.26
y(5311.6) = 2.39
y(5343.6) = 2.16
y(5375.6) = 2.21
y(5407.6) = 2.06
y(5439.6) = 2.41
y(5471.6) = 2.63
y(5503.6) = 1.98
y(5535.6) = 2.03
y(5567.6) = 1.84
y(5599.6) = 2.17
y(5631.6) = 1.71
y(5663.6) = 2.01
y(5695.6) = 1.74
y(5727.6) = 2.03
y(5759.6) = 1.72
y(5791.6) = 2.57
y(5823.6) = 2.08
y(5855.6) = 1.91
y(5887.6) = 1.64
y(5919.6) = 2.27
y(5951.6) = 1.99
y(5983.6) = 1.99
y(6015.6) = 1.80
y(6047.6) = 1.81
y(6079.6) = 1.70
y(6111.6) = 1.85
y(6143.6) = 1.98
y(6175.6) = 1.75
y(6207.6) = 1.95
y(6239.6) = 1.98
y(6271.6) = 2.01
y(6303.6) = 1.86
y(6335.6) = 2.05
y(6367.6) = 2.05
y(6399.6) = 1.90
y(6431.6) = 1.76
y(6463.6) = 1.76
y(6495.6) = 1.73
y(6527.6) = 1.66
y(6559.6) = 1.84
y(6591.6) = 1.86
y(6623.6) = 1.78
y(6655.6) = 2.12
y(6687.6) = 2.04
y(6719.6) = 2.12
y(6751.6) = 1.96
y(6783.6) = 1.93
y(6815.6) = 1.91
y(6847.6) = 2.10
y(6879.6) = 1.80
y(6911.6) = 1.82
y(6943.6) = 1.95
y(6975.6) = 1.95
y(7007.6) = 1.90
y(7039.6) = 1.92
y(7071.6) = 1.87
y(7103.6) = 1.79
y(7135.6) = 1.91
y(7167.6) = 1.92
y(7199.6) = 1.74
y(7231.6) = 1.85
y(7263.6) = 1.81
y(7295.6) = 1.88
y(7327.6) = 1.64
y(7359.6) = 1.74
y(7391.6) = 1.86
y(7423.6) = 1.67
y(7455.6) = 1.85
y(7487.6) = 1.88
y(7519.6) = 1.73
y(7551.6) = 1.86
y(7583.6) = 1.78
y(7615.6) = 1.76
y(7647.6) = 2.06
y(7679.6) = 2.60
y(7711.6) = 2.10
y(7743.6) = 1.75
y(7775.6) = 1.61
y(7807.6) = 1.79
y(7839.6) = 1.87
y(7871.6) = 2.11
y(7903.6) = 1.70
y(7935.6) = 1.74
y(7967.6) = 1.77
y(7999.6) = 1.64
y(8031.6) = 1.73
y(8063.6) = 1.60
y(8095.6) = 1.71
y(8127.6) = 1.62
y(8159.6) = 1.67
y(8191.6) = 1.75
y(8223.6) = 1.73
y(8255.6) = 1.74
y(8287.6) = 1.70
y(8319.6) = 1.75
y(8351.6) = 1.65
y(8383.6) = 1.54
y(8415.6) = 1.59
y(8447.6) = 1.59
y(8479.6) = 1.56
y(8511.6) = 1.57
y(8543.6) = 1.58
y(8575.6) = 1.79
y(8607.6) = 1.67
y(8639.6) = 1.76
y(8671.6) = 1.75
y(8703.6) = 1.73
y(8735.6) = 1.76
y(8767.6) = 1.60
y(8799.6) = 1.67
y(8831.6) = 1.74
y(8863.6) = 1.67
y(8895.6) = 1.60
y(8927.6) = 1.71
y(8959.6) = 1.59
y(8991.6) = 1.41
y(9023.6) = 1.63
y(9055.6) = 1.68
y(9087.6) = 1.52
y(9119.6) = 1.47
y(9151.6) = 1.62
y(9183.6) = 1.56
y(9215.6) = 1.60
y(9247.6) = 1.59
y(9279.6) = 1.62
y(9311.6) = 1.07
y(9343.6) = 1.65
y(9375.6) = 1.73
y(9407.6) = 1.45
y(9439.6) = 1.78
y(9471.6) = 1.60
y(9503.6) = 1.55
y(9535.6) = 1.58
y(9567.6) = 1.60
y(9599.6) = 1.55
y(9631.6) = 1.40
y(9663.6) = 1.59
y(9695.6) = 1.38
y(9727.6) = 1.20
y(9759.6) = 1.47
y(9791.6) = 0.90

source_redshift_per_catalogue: 0.170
